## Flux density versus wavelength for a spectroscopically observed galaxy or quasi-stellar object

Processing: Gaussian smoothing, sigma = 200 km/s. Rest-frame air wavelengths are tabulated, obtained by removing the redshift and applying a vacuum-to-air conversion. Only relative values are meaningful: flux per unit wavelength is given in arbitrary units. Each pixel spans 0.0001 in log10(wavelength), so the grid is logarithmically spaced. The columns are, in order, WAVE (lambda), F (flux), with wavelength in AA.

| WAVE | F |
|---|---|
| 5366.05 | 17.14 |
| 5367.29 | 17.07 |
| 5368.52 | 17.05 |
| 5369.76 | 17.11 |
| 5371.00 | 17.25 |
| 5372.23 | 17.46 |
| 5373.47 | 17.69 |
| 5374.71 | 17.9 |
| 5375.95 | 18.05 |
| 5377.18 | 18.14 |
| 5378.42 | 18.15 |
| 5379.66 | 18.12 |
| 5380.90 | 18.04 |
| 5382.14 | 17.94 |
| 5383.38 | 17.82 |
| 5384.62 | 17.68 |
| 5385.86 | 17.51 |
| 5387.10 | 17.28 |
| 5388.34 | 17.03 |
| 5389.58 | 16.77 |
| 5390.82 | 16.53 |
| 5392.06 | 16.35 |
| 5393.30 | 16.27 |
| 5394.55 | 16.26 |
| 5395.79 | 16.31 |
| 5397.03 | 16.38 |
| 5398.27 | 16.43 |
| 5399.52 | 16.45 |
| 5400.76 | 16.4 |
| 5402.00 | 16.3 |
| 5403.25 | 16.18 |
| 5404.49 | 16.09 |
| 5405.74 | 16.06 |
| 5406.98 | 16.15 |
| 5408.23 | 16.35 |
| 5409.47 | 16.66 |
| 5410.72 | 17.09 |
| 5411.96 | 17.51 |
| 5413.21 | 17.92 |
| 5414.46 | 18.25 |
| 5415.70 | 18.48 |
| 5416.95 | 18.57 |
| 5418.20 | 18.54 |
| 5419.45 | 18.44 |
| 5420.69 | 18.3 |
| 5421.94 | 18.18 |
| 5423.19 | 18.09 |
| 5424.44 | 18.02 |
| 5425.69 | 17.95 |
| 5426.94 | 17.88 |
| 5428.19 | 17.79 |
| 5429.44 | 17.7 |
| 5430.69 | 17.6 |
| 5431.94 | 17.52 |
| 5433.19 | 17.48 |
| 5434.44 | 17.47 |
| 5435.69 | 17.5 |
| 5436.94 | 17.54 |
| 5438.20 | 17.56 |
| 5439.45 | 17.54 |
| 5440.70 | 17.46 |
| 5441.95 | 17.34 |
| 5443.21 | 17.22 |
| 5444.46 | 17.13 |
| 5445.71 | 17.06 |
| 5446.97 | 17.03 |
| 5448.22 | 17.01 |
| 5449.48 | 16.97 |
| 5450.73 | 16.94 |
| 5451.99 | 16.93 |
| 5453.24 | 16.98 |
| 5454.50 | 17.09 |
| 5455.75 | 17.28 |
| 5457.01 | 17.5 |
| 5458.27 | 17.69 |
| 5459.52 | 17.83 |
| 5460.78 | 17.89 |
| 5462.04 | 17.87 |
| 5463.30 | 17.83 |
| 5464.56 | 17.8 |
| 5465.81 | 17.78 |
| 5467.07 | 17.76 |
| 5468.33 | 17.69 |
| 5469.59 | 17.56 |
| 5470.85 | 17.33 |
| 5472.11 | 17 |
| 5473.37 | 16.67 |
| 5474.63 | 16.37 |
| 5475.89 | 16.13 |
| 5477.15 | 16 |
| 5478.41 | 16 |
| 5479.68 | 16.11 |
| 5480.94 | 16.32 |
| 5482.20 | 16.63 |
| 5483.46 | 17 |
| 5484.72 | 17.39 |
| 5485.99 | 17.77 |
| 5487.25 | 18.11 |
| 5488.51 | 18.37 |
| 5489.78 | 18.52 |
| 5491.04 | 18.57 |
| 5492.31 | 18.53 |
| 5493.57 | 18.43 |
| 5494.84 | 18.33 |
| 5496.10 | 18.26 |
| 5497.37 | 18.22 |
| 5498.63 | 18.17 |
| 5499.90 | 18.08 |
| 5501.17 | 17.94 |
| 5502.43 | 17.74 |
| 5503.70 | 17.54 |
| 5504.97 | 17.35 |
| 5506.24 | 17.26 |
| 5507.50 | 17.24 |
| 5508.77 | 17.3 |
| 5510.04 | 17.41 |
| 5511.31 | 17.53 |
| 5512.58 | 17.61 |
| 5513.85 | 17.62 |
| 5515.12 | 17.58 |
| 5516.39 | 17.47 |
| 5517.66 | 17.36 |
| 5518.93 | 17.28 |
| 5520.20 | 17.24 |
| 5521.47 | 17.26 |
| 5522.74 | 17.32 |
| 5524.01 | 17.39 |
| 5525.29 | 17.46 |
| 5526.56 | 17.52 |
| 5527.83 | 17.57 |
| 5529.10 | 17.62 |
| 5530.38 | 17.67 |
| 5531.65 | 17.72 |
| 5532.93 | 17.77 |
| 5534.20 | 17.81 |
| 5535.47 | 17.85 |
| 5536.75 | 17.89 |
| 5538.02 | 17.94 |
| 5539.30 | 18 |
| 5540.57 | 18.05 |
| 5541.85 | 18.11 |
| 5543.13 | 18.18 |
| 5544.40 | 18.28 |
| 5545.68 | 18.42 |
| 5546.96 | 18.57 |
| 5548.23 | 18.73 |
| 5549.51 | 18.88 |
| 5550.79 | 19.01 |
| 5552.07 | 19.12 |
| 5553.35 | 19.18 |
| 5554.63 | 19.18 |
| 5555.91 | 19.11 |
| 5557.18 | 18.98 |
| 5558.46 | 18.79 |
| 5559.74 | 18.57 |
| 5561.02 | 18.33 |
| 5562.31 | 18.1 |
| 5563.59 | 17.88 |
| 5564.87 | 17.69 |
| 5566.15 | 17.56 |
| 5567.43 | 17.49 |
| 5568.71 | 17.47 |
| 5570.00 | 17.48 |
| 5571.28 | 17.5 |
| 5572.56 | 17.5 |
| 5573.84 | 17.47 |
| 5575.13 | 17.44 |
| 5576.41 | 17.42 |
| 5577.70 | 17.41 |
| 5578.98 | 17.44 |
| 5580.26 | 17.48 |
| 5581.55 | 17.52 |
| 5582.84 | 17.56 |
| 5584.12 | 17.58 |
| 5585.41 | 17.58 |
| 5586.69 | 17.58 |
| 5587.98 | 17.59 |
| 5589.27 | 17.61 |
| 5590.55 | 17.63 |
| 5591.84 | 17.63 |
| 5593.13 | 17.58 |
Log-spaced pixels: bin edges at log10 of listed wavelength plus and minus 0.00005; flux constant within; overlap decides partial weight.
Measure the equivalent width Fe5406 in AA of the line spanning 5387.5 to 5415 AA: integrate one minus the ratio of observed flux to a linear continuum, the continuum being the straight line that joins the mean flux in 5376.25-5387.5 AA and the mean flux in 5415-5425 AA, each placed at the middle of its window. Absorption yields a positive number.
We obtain 2.3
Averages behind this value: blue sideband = 17.9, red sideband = 18.3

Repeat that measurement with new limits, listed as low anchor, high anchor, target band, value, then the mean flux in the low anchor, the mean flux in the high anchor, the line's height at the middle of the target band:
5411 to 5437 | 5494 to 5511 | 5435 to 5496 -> 1.6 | 17.9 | 17.8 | 17.8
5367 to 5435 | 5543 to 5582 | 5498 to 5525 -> 0.6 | 17.3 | 18.1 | 17.9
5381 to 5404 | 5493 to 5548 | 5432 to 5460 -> -0.2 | 16.8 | 17.8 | 17.2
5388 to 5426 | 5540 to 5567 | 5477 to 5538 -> 1.6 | 17.1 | 18.5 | 18.1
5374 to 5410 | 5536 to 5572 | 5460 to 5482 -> 0.7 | 17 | 18.3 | 17.6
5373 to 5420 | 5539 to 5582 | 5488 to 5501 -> -0.4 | 17.2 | 18.1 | 17.8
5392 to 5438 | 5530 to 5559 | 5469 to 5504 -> 0.8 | 17.3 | 18.4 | 17.9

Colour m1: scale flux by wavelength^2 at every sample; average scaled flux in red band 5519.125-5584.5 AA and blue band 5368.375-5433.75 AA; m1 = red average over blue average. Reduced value 1.1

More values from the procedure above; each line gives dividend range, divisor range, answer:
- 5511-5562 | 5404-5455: 1.08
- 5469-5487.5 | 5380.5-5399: 1.02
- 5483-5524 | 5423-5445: 1.03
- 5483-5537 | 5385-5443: 1.06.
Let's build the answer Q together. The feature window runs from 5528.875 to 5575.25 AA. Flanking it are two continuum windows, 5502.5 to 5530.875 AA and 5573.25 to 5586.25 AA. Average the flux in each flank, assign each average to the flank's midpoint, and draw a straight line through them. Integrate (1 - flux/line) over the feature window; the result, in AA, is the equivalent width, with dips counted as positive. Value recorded -1.8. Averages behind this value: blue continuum 17.4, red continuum 17.5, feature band 18.2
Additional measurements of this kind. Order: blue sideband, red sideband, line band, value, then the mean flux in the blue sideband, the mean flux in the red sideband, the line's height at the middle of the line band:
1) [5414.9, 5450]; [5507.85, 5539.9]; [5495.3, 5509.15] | -0.12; 17.7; 17.6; 17.6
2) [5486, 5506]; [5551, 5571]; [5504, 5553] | 1.11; 18.1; 18.3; 18.2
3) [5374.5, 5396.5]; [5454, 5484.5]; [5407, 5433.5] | -0.83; 17.3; 17.1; 17.2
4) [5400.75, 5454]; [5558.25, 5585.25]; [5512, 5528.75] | 0.13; 17.4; 17.7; 17.6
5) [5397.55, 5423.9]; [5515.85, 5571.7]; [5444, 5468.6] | 0.17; 17.3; 18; 17.5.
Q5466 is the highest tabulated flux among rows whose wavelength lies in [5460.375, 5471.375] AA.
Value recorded 17.89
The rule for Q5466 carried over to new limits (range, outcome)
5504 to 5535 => 17.81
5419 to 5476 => 18.44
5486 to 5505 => 18.57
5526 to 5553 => 19.12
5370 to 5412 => 18.15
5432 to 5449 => 17.56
